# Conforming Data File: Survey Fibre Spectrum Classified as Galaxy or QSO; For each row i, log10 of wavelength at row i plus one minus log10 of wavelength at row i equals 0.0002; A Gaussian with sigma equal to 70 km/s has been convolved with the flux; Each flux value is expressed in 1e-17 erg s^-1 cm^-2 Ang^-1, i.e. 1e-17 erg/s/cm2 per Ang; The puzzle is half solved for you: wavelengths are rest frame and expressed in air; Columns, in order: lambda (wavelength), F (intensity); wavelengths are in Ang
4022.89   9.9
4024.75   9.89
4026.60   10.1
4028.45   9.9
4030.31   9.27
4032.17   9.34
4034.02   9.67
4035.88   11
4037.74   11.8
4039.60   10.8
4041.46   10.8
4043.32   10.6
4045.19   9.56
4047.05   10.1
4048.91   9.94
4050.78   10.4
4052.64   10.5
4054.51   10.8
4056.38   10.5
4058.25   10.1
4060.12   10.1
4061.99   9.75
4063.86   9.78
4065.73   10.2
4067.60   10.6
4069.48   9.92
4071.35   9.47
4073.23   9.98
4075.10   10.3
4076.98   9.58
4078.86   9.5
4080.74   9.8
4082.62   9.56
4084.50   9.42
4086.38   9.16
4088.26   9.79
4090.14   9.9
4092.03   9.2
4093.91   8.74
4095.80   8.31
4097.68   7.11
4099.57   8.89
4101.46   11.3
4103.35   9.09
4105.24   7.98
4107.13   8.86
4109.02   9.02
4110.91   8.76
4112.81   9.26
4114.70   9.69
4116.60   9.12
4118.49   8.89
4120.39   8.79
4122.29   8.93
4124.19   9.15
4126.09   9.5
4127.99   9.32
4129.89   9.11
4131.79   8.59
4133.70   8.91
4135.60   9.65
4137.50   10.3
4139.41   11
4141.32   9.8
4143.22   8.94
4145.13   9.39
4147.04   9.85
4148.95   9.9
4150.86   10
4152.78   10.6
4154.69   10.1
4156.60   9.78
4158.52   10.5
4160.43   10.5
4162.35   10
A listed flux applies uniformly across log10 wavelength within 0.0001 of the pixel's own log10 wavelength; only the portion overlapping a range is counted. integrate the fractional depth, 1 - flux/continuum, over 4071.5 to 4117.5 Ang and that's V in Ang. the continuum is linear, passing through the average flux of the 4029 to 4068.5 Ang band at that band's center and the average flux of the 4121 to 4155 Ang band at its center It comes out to 3.0 Ang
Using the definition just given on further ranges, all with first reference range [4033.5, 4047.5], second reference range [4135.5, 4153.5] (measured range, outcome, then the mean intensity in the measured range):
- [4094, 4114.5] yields 2.6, 8.88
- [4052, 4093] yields 1.9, 9.9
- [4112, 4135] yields 2.2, 9.11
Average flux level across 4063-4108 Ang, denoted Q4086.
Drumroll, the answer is 9.43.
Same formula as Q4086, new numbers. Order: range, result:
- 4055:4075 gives 10.1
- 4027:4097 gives 9.94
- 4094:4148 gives 9.19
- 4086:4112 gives 9.01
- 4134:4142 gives 10.1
